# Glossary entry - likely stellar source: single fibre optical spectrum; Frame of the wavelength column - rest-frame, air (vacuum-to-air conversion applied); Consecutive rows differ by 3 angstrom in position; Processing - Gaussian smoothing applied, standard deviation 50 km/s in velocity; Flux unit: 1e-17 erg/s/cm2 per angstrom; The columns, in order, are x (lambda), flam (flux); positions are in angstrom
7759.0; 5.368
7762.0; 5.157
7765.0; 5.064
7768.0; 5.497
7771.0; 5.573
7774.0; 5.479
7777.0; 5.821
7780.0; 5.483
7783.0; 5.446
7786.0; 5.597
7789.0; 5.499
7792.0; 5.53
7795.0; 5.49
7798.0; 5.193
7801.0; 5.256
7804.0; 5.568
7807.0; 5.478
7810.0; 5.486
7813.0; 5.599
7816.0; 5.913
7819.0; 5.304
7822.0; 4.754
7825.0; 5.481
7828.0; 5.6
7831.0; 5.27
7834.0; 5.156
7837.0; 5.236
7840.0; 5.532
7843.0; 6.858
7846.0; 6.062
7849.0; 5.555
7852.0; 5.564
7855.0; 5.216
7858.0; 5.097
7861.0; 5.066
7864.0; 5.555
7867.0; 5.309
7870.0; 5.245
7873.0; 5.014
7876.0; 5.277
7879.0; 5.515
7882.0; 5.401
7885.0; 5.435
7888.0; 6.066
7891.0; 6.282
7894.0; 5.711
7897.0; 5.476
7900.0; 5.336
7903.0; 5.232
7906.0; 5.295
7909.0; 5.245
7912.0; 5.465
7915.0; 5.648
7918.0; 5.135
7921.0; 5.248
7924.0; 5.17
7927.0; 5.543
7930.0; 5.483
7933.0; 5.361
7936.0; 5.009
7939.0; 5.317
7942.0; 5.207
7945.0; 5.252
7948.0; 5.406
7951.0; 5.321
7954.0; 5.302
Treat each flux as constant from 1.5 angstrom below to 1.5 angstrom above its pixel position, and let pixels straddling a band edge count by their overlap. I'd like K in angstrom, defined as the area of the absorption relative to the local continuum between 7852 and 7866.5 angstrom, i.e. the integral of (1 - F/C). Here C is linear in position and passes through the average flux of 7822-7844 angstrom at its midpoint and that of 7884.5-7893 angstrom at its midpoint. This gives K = 1.1 angstrom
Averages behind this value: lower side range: 5.5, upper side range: 5.97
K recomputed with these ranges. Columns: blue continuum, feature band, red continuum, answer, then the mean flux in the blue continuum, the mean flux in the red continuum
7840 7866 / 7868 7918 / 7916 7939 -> -0.3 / 5.61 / 5.29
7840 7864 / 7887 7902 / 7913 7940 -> -0.8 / 5.62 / 5.33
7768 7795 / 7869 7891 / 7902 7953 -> -0.4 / 5.55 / 5.31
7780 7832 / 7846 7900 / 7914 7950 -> -1.0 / 5.44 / 5.31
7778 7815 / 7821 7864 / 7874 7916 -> 0.2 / 5.48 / 5.52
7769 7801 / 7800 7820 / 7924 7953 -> -0.2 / 5.5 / 5.31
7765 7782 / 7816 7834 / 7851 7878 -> 0.2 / 5.52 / 5.26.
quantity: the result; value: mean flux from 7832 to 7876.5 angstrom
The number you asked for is 5.45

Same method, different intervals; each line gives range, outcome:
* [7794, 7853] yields 5.52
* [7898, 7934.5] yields 5.35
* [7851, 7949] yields 5.38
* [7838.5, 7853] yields 5.93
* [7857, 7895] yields 5.46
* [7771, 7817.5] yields 5.52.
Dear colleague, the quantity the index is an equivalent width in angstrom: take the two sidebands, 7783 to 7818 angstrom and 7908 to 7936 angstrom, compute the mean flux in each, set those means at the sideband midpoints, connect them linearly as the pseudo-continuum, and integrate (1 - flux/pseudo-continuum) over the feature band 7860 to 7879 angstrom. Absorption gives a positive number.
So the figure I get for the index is 0.5 angstrom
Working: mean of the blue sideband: 5.5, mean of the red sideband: 5.35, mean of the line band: 5.27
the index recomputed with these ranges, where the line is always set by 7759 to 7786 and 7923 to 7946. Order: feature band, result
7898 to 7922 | -0.05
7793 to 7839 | 0.14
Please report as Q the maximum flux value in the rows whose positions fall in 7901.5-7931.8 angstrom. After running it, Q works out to 5.648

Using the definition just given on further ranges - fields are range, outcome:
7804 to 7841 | 5.913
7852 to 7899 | 6.282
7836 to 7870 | 6.858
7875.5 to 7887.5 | 5.515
